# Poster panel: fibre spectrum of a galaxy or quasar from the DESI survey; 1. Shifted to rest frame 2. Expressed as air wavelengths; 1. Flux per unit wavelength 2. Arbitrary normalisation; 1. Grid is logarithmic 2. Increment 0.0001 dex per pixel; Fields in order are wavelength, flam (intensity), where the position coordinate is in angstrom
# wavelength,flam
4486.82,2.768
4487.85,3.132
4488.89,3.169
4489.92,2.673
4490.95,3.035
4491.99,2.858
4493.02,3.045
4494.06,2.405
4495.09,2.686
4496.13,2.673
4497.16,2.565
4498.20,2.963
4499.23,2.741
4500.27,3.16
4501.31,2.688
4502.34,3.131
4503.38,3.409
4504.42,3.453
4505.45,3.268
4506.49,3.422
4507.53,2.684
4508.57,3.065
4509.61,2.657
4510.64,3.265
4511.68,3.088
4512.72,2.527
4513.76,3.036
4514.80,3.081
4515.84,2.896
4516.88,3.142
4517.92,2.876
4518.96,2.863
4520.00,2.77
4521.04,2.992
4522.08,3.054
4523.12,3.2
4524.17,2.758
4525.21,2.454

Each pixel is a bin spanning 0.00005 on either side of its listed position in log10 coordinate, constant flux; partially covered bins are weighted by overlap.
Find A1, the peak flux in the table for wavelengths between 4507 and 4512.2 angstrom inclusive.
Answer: 3.265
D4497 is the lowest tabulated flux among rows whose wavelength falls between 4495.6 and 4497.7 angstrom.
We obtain 2.565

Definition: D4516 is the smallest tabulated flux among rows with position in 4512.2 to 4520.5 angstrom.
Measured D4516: 2.527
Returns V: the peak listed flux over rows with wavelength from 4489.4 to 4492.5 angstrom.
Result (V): 3.035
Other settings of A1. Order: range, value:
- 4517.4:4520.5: 2.876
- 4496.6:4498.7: 2.963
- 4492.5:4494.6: 3.045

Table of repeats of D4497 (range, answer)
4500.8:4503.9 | 2.688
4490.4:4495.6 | 2.405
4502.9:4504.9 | 3.409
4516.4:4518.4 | 2.876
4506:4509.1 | 2.684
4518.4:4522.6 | 2.77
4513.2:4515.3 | 3.036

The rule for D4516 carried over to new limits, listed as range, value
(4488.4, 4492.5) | 2.673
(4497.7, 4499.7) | 2.741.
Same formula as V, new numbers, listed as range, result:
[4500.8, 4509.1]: 3.453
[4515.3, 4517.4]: 3.142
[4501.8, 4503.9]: 3.409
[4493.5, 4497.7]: 2.686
